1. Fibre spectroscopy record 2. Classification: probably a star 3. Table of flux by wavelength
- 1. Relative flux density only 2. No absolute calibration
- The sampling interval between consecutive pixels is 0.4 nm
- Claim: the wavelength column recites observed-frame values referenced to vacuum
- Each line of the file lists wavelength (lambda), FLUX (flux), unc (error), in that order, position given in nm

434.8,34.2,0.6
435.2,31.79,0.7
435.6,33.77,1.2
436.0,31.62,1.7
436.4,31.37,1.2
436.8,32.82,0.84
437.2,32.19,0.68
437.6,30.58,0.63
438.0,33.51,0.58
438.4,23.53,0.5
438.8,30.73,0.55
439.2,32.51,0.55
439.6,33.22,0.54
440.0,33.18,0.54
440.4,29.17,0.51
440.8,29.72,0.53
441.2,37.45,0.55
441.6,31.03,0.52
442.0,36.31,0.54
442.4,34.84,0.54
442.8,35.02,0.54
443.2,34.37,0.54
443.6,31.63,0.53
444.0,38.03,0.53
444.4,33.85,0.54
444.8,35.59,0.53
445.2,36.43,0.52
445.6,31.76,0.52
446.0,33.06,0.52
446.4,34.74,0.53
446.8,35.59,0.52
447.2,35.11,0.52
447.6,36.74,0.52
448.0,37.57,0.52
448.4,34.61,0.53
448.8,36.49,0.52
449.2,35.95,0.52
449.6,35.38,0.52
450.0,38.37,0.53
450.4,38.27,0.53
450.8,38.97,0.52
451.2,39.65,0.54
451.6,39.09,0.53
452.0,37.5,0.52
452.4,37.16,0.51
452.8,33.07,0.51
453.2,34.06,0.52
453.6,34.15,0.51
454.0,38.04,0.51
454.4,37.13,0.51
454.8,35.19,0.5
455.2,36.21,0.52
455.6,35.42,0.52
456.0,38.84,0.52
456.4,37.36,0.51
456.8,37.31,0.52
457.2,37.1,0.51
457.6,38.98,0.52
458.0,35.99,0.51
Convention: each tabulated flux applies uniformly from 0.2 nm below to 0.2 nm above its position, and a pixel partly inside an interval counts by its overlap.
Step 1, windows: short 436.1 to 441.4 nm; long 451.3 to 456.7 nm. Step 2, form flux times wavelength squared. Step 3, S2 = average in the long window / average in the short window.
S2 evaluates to 1.24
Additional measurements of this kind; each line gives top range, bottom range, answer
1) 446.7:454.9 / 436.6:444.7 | 1.17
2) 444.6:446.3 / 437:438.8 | 1.18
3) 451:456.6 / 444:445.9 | 1.10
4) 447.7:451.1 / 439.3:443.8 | 1.15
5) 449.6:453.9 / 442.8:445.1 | 1.10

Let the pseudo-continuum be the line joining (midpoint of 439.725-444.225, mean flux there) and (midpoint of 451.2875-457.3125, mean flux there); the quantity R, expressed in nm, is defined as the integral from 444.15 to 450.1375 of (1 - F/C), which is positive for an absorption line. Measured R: -0.09 nm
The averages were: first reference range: 33.7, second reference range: 36.6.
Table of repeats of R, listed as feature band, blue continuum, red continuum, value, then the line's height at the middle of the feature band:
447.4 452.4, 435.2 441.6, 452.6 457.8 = -0.35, 34.9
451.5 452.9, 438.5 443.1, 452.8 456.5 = -0.05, 35.5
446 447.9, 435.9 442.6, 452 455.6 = -0.08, 34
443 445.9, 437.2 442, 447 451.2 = -0.02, 34.3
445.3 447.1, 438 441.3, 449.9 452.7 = 0.06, 35.1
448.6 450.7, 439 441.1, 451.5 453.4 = -0.11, 35.1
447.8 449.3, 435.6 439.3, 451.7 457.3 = -0.07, 34.5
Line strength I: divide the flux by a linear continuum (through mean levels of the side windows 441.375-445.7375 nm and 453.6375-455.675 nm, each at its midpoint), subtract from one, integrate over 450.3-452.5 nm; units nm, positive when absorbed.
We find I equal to -0.17 nm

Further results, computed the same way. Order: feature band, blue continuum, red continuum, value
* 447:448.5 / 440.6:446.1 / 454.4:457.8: -0.038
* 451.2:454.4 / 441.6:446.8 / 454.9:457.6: -0.006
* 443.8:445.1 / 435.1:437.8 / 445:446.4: -0.086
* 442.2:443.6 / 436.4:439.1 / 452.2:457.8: -0.082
